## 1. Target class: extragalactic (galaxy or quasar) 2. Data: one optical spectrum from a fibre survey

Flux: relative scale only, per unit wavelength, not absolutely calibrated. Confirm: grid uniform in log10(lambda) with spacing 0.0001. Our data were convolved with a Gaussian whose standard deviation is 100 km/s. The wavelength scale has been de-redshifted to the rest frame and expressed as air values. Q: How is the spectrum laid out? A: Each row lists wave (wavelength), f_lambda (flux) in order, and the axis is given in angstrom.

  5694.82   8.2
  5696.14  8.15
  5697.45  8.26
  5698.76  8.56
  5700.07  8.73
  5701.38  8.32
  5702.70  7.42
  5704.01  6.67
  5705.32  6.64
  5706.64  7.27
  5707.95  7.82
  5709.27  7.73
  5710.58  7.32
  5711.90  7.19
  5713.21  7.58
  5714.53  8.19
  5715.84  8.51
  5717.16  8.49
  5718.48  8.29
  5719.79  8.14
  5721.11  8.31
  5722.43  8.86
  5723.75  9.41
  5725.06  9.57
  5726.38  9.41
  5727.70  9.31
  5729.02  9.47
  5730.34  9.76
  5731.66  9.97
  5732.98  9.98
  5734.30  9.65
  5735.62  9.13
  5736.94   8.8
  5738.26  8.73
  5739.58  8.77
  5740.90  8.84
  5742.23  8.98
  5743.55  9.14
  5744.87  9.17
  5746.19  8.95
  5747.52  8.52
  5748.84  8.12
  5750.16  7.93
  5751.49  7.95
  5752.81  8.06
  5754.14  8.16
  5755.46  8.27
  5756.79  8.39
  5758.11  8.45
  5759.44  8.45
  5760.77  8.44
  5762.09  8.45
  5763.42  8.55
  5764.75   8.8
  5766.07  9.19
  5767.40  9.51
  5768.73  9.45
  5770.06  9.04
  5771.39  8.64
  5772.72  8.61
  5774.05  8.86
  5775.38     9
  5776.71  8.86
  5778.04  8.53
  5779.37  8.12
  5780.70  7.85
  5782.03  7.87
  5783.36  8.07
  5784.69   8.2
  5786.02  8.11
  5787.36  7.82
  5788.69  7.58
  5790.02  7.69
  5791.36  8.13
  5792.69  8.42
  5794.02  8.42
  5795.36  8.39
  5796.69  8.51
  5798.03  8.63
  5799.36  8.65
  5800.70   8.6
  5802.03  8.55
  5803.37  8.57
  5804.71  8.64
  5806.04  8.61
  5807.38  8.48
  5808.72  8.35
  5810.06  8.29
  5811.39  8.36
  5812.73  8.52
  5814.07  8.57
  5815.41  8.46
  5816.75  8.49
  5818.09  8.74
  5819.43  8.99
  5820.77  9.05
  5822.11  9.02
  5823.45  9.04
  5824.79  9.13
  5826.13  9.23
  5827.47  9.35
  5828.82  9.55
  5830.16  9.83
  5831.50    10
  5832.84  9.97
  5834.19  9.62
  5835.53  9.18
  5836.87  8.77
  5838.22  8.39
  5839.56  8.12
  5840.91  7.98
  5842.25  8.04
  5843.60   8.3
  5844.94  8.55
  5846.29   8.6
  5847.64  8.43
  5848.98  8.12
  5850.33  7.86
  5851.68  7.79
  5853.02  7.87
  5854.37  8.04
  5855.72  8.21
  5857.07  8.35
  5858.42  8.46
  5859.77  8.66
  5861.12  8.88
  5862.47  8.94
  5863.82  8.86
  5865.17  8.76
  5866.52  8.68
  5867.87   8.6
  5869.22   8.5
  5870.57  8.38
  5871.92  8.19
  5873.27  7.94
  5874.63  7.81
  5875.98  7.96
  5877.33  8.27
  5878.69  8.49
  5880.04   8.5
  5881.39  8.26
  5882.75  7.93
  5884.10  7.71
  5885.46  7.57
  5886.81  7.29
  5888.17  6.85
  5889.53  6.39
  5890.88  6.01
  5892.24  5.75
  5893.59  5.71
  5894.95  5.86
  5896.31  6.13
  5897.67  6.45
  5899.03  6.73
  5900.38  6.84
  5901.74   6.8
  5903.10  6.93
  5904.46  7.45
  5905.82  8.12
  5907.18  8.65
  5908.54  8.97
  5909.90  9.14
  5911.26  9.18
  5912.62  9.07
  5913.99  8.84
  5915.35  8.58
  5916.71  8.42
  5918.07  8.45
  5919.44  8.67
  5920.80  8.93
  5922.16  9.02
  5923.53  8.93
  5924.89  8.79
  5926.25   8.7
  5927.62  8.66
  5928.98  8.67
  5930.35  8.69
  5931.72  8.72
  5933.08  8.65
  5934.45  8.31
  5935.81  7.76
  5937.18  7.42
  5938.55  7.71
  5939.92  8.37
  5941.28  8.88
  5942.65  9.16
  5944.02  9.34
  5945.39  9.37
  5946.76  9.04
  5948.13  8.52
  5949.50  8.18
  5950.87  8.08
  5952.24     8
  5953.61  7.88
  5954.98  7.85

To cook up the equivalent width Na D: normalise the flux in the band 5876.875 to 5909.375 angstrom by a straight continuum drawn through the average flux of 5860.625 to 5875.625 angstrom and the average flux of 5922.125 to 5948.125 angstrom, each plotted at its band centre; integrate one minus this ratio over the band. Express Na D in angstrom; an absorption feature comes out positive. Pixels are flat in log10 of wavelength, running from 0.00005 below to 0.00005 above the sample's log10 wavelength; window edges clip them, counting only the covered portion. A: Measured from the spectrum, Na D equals 5.0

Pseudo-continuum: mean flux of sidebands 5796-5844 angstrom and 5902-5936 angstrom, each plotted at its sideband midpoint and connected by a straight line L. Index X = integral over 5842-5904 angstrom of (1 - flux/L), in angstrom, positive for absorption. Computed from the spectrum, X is 6.5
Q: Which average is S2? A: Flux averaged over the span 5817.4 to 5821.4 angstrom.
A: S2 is 8.92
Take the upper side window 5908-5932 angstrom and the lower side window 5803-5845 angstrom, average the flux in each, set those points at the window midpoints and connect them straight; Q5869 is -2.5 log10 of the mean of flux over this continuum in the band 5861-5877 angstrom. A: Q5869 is 0.05 mag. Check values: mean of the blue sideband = 8.82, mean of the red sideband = 8.8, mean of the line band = 8.44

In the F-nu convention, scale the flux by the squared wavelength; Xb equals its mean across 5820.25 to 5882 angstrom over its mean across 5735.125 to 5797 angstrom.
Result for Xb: 1.0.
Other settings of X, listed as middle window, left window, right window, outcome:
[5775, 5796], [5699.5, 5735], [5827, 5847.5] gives 1.3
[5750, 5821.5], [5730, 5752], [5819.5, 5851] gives 3.6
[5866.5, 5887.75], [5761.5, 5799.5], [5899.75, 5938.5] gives 0.8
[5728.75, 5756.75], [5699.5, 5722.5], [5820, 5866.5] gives -2.8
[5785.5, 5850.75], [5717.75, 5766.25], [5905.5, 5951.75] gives 0.9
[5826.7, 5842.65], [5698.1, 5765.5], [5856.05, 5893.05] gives -1.9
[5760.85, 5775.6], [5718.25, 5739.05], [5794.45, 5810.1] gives -0.1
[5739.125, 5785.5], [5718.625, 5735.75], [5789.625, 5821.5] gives 1.9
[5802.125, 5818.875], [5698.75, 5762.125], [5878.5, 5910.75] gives -1.3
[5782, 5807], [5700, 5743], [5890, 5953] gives 0.2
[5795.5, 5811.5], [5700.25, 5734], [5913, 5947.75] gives 0.0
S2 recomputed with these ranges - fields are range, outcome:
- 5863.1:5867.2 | 8.77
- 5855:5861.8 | 8.5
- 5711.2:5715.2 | 7.66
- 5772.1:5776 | 8.82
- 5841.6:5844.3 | 8.18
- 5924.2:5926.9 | 8.77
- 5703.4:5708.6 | 7.11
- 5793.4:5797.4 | 8.43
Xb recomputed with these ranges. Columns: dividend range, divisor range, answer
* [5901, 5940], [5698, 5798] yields 1.05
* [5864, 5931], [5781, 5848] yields 0.95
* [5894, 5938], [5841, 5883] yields 0.99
